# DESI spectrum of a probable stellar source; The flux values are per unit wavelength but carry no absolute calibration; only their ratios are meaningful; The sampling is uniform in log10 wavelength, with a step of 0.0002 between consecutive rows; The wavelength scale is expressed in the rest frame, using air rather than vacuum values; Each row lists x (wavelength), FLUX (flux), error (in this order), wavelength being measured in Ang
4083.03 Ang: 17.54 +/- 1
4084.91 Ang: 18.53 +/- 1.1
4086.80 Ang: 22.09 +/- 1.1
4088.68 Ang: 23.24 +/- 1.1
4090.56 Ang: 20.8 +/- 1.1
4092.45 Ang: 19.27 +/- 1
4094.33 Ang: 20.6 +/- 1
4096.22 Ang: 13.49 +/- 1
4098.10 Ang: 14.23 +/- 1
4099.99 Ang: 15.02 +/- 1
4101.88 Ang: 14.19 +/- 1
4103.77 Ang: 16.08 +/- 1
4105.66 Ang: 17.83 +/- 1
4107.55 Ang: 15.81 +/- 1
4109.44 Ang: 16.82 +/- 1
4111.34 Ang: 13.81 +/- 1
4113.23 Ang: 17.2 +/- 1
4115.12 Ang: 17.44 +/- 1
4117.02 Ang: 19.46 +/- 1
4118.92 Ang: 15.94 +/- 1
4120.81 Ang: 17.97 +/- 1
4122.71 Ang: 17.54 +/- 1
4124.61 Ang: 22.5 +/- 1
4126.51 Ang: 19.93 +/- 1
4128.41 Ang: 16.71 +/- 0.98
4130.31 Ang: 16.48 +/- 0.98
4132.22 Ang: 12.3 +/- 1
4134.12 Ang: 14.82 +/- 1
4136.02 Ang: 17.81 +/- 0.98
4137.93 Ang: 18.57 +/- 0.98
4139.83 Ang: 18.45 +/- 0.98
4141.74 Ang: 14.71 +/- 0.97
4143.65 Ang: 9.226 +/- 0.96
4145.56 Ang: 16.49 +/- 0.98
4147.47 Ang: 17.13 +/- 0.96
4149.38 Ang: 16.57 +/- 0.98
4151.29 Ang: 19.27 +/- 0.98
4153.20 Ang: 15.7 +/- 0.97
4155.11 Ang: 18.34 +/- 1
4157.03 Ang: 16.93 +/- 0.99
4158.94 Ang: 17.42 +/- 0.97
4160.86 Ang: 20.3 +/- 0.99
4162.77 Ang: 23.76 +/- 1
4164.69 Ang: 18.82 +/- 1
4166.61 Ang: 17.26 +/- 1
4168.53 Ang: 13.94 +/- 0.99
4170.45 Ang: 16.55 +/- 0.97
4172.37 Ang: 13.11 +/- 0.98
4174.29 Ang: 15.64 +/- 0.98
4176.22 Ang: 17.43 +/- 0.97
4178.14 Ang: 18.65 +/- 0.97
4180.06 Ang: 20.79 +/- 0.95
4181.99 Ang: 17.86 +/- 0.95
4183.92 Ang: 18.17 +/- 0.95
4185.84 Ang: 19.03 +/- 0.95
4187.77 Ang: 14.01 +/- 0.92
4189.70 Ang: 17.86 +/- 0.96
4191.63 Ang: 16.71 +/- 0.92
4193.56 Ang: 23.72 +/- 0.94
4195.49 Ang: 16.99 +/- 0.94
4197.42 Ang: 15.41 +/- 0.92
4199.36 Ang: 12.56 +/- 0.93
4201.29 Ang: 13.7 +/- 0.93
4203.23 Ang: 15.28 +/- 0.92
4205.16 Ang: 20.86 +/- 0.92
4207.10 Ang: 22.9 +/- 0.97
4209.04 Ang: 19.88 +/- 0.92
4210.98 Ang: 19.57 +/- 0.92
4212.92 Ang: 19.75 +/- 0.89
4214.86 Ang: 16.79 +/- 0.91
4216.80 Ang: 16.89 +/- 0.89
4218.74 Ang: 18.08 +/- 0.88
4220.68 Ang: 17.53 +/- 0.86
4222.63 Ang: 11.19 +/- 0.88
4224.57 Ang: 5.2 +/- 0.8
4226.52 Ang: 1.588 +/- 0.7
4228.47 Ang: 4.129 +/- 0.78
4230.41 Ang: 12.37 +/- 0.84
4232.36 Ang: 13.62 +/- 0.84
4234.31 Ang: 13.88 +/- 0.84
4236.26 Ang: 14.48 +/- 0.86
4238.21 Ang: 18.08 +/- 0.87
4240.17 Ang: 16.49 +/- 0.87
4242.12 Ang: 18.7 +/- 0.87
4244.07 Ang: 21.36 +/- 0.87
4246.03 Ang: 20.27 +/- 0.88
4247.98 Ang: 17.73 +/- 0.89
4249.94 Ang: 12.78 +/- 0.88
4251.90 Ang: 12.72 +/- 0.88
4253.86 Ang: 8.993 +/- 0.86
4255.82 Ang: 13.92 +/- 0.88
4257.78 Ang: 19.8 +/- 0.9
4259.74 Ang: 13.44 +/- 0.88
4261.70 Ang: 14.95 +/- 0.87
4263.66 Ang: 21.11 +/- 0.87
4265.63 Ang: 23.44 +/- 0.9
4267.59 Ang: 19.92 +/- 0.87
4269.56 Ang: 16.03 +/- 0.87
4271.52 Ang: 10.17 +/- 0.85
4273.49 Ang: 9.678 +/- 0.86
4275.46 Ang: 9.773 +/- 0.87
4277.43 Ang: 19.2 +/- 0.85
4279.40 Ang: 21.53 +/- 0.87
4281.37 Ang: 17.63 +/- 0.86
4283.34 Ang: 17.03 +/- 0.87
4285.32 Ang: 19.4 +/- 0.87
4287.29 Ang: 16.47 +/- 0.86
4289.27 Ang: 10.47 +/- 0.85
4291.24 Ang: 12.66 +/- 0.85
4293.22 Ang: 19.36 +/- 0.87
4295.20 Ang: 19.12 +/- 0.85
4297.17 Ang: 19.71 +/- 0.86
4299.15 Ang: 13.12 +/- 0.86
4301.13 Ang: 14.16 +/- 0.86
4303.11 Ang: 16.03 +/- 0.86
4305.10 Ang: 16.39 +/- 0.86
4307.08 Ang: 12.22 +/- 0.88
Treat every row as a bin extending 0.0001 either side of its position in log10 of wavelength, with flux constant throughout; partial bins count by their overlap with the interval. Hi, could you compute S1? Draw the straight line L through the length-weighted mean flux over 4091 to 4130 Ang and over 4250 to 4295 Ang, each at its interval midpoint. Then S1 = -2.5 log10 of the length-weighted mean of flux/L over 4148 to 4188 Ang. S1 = -0.063 mag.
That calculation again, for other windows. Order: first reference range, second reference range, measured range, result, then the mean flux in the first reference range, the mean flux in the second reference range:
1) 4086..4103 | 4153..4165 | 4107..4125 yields 0.06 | 18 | 18.9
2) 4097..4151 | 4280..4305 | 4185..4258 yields 0.06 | 16.5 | 16.3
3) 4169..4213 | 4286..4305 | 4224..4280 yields 0.12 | 17.6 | 15.8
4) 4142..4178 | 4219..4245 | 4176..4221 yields -0.21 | 16.9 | 13.1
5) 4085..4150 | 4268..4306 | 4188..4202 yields -0.01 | 17.1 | 15.7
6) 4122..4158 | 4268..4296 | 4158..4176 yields -0.05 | 16.8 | 15.7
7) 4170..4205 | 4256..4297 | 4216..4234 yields 0.44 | 17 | 16.6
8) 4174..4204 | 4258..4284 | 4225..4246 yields 0.23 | 17.2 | 16.5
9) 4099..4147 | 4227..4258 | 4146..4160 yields -0.08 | 16.5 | 14.6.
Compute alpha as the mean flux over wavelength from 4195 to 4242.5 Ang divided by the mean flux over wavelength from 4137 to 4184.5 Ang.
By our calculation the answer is 0.9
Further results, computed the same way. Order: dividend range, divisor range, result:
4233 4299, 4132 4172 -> 0.97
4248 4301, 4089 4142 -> 0.93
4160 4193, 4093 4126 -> 1.05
